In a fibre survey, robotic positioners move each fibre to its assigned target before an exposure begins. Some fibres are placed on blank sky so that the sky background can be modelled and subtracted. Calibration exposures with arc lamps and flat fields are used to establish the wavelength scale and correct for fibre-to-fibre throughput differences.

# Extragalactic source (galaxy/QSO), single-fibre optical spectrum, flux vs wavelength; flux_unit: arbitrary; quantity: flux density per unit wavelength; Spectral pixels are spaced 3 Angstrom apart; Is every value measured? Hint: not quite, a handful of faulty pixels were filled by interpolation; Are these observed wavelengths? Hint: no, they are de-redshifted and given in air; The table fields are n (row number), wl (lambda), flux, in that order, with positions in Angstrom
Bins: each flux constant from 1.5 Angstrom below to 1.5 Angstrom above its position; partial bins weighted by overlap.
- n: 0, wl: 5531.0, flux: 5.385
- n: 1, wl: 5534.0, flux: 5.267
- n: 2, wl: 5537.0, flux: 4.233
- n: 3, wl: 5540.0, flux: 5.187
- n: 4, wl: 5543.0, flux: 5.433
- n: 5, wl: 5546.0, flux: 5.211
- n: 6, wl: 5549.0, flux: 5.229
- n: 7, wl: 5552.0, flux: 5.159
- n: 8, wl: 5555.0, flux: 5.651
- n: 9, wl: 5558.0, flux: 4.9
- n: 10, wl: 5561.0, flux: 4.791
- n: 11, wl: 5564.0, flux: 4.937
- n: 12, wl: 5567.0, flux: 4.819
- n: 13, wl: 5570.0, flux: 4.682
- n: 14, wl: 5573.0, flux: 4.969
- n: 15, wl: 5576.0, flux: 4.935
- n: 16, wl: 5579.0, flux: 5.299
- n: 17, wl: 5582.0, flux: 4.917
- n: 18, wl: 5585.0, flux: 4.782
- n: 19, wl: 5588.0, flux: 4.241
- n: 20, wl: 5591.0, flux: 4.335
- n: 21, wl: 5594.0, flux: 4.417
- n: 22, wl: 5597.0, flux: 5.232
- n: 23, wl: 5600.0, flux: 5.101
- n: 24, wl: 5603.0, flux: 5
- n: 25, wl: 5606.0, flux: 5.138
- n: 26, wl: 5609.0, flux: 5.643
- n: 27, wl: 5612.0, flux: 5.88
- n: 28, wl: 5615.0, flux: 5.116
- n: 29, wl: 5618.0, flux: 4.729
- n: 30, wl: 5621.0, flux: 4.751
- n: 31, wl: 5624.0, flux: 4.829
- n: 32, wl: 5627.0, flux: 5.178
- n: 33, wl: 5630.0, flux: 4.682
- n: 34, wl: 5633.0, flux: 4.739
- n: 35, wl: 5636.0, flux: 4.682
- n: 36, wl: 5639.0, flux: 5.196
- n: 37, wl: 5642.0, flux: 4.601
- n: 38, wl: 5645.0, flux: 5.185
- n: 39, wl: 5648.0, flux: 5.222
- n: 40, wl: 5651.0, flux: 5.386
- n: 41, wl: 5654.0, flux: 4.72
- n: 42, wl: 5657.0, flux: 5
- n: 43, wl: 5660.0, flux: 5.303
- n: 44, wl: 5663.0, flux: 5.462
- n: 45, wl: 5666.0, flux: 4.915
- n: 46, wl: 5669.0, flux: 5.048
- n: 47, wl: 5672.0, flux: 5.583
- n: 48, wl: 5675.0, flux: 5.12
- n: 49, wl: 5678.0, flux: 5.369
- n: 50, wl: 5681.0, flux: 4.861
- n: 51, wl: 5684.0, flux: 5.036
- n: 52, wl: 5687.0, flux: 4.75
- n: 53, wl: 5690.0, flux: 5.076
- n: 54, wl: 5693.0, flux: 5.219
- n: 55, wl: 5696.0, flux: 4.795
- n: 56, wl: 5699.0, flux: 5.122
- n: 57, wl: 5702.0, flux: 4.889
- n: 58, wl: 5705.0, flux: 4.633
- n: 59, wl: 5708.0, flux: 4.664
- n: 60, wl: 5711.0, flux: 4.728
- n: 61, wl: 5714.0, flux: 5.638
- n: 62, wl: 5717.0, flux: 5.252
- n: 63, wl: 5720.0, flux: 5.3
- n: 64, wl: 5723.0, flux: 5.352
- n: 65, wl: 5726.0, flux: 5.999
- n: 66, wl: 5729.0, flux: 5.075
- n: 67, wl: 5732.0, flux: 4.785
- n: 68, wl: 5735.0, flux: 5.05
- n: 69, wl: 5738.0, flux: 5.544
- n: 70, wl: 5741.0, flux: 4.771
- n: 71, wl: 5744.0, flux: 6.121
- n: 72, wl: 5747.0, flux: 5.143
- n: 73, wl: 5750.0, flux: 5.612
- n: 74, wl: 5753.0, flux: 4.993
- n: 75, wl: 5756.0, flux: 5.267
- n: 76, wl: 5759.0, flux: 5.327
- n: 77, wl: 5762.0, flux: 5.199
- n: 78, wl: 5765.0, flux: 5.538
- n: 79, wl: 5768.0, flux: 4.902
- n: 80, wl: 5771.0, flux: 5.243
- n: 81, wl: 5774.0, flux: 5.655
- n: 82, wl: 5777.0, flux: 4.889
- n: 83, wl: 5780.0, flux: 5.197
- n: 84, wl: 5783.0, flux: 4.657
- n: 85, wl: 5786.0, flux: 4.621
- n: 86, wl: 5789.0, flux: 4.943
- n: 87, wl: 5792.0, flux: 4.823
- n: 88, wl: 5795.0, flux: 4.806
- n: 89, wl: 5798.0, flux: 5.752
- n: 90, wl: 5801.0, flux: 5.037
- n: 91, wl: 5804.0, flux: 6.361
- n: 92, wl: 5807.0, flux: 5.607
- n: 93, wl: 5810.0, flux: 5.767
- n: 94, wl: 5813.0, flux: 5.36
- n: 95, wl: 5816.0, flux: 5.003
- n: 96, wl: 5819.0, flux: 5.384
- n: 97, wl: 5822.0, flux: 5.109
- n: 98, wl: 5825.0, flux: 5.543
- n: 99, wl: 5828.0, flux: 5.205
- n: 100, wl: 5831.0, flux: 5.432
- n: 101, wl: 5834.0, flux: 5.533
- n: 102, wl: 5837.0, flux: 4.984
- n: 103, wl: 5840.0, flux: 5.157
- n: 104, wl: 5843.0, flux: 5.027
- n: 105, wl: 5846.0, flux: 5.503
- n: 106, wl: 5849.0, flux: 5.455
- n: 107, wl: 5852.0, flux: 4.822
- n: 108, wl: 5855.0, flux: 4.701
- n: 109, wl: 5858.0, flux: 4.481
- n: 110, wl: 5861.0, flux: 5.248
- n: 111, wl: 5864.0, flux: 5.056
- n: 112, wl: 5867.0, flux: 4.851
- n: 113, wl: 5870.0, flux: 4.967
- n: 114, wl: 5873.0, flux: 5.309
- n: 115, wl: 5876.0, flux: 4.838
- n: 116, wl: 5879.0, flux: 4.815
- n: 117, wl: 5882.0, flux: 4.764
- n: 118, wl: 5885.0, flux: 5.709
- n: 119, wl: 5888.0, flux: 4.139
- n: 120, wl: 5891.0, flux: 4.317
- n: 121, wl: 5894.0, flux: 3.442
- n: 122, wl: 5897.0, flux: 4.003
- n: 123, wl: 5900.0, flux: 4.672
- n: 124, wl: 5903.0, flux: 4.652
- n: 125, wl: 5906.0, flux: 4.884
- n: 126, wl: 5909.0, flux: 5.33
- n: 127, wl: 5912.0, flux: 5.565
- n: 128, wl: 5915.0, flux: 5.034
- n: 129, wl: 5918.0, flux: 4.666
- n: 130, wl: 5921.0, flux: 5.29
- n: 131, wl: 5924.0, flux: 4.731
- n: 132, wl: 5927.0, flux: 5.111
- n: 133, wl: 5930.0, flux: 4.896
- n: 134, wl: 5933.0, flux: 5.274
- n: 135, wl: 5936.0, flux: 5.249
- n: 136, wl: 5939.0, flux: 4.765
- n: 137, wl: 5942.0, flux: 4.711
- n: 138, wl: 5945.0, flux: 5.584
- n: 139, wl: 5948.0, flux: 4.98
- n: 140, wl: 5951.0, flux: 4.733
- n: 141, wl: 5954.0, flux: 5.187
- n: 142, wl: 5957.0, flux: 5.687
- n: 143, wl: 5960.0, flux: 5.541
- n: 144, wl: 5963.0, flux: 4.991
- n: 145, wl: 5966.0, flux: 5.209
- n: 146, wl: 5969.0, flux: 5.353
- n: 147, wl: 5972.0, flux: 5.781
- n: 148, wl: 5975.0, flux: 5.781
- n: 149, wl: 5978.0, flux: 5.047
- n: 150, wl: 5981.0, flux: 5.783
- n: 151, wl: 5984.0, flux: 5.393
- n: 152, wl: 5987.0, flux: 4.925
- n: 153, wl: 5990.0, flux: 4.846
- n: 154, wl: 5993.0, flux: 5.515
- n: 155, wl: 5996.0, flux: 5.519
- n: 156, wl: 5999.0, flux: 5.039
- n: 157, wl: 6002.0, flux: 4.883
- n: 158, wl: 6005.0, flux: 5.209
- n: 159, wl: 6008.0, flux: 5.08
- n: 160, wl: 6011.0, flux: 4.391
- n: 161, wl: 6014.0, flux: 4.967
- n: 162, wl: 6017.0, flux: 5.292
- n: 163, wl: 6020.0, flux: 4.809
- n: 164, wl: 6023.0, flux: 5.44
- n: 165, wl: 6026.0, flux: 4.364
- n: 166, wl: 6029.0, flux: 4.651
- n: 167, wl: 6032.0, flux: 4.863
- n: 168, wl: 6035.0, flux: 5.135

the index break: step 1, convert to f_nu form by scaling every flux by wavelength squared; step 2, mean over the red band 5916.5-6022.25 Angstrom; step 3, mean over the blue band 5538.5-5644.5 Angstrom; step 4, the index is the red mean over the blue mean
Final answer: 1.18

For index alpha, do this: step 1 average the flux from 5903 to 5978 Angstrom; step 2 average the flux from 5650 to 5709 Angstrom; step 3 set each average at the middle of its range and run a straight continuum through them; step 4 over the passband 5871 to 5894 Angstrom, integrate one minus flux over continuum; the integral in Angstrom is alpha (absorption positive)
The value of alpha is 1.7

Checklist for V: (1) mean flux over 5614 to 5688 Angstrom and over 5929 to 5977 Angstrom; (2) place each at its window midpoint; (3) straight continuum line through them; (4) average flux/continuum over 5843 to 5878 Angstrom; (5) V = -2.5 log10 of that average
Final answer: 0.032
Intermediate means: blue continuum 5.02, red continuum 5.23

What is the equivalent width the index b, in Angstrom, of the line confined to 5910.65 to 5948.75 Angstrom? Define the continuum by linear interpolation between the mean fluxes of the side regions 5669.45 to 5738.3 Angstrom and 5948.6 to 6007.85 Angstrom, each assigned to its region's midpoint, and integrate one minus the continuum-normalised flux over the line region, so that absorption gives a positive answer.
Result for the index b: 1.3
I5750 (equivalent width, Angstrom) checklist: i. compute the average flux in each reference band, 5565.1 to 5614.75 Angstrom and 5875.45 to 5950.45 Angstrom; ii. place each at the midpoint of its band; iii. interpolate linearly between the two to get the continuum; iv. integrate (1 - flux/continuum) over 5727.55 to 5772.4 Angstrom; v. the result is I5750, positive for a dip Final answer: -3.0 Angstrom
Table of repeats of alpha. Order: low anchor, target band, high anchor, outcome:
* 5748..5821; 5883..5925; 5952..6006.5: 4.29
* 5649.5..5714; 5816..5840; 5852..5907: -2.41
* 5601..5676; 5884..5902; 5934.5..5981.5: 3.02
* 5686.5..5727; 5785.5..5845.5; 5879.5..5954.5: -3.75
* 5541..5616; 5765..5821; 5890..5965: -2.88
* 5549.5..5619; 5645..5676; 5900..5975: -0.95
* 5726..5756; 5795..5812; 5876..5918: -1.90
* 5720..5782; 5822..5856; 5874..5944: -1.28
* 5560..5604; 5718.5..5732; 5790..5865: -0.77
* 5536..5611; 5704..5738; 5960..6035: -0.84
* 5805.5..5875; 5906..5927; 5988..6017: 0.18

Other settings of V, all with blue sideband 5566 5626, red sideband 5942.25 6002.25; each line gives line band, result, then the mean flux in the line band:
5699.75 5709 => 0.06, 4.76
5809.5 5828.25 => -0.04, 5.32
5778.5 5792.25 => 0.06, 4.85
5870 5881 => 0.05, 4.97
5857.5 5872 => 0.05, 4.96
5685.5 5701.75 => 0.01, 4.98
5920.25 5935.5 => 0.04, 5.06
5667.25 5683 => -0.04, 5.19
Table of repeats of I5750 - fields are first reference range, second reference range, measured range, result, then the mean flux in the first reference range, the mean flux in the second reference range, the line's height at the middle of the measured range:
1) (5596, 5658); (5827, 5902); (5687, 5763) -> -2.9 Angstrom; 5.05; 4.89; 4.98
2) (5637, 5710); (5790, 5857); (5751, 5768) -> -0.2 Angstrom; 5.04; 5.28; 5.18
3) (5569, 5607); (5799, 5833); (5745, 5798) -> 1.9 Angstrom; 4.85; 5.44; 5.33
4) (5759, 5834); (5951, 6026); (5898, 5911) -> 0.9 Angstrom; 5.26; 5.21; 5.23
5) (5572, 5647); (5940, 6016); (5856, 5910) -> 4.1 Angstrom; 4.94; 5.2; 5.14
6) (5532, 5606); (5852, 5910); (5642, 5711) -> -2.3 Angstrom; 4.95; 4.74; 4.88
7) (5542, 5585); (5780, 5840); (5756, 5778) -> -0.2 Angstrom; 5.05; 5.26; 5.22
